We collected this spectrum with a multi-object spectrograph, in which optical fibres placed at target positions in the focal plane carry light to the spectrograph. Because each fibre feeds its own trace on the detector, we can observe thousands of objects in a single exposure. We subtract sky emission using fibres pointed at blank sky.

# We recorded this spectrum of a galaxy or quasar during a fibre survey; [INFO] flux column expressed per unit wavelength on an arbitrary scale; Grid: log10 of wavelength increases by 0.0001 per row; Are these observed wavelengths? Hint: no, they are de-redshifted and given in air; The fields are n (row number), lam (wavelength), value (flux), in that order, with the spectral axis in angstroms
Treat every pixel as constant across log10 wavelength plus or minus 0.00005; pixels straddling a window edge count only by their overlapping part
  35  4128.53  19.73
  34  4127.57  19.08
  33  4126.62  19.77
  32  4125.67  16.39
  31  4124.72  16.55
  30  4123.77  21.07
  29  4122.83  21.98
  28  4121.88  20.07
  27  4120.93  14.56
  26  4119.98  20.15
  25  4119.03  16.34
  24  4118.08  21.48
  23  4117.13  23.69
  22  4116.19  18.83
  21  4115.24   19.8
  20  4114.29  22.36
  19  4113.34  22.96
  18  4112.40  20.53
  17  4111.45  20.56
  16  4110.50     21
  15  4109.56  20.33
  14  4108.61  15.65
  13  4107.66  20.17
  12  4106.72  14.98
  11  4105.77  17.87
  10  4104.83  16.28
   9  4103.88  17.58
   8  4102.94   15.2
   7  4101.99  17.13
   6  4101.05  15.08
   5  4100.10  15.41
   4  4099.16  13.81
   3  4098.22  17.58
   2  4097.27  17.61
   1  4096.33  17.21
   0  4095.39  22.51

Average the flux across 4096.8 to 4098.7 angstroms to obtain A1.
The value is 17.6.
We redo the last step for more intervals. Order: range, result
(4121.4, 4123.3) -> 21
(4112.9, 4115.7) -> 21.7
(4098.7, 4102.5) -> 15.3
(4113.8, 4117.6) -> 21.2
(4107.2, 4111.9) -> 19.5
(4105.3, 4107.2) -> 16.5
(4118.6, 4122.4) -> 17.8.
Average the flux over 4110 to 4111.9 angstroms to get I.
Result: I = 20.8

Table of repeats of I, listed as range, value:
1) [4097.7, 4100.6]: 15.6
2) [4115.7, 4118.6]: 21.3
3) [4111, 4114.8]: 21.6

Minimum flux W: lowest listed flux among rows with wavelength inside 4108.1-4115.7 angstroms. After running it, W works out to 15.65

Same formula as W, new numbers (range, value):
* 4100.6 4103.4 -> 15.08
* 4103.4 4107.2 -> 14.98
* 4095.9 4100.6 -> 13.81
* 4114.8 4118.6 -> 18.83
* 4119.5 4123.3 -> 14.56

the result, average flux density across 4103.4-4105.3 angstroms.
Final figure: 16.9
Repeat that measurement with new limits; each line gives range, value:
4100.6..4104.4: 16.3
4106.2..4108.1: 17.5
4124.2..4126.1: 16.6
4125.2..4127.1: 18.1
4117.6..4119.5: 18.9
